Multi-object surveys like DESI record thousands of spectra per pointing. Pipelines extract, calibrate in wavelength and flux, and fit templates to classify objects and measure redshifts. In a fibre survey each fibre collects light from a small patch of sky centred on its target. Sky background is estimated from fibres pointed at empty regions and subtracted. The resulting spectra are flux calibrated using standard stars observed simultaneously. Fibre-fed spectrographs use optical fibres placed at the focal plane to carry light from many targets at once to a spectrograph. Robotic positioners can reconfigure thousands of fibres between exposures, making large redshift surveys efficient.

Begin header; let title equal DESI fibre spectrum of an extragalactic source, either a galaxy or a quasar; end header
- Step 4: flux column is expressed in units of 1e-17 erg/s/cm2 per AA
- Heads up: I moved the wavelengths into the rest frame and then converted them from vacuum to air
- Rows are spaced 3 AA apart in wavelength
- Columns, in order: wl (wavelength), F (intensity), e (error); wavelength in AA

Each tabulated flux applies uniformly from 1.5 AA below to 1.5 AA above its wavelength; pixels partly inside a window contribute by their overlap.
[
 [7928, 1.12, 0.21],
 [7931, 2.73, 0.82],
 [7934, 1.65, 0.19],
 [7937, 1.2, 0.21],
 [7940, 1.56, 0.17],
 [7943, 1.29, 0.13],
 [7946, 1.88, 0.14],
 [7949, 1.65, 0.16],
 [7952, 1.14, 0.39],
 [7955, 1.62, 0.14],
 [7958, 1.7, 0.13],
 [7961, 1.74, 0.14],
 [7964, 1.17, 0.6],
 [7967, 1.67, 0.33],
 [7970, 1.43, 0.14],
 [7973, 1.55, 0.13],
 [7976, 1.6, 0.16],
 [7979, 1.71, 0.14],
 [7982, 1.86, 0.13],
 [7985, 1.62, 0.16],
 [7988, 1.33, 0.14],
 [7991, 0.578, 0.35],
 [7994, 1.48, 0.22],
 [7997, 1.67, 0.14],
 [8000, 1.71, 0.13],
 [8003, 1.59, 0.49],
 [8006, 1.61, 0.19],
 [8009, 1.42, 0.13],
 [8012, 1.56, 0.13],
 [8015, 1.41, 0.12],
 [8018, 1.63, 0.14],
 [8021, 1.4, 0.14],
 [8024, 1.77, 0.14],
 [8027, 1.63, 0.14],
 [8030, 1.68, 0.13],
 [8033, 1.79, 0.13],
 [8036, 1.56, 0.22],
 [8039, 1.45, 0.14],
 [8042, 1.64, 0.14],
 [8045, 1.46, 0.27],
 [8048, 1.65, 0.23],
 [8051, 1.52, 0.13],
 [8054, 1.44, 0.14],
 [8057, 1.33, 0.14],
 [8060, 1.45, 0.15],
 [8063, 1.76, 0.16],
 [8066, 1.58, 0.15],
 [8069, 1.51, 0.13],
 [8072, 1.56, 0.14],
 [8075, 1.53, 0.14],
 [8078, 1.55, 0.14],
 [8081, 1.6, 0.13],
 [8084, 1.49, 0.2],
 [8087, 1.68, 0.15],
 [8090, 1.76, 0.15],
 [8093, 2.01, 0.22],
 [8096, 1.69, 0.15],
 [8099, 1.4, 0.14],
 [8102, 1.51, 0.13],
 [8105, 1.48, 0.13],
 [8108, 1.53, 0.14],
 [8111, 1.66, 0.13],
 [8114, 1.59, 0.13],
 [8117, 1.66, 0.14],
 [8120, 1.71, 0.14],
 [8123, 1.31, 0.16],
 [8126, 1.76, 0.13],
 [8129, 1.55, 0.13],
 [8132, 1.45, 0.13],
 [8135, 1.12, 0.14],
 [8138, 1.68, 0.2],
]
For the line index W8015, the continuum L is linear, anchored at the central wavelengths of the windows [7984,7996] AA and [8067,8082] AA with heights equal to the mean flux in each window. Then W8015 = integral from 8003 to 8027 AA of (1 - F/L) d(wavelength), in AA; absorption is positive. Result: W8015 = -3.8 AA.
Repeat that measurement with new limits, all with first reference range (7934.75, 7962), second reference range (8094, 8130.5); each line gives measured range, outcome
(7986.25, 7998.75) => 2.1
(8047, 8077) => 0.6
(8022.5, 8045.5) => -1.1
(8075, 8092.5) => -0.7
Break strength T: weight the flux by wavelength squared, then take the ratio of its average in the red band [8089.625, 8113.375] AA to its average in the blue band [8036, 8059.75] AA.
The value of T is 1.10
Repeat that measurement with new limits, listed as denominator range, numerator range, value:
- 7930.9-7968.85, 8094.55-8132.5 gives 1.04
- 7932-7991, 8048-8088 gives 1.03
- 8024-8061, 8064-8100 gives 1.05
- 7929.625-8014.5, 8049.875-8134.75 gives 1.04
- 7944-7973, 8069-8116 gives 1.07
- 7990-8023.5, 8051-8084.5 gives 1.05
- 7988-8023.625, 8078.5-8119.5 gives 1.13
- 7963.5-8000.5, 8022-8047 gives 1.10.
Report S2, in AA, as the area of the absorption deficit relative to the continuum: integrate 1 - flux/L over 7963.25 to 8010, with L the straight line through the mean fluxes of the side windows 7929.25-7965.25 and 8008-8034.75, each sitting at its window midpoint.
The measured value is 2.74 AA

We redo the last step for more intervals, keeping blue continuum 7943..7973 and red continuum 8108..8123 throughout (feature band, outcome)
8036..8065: 1.02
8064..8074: 0.18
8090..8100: -0.78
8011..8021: 0.35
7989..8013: 1.74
